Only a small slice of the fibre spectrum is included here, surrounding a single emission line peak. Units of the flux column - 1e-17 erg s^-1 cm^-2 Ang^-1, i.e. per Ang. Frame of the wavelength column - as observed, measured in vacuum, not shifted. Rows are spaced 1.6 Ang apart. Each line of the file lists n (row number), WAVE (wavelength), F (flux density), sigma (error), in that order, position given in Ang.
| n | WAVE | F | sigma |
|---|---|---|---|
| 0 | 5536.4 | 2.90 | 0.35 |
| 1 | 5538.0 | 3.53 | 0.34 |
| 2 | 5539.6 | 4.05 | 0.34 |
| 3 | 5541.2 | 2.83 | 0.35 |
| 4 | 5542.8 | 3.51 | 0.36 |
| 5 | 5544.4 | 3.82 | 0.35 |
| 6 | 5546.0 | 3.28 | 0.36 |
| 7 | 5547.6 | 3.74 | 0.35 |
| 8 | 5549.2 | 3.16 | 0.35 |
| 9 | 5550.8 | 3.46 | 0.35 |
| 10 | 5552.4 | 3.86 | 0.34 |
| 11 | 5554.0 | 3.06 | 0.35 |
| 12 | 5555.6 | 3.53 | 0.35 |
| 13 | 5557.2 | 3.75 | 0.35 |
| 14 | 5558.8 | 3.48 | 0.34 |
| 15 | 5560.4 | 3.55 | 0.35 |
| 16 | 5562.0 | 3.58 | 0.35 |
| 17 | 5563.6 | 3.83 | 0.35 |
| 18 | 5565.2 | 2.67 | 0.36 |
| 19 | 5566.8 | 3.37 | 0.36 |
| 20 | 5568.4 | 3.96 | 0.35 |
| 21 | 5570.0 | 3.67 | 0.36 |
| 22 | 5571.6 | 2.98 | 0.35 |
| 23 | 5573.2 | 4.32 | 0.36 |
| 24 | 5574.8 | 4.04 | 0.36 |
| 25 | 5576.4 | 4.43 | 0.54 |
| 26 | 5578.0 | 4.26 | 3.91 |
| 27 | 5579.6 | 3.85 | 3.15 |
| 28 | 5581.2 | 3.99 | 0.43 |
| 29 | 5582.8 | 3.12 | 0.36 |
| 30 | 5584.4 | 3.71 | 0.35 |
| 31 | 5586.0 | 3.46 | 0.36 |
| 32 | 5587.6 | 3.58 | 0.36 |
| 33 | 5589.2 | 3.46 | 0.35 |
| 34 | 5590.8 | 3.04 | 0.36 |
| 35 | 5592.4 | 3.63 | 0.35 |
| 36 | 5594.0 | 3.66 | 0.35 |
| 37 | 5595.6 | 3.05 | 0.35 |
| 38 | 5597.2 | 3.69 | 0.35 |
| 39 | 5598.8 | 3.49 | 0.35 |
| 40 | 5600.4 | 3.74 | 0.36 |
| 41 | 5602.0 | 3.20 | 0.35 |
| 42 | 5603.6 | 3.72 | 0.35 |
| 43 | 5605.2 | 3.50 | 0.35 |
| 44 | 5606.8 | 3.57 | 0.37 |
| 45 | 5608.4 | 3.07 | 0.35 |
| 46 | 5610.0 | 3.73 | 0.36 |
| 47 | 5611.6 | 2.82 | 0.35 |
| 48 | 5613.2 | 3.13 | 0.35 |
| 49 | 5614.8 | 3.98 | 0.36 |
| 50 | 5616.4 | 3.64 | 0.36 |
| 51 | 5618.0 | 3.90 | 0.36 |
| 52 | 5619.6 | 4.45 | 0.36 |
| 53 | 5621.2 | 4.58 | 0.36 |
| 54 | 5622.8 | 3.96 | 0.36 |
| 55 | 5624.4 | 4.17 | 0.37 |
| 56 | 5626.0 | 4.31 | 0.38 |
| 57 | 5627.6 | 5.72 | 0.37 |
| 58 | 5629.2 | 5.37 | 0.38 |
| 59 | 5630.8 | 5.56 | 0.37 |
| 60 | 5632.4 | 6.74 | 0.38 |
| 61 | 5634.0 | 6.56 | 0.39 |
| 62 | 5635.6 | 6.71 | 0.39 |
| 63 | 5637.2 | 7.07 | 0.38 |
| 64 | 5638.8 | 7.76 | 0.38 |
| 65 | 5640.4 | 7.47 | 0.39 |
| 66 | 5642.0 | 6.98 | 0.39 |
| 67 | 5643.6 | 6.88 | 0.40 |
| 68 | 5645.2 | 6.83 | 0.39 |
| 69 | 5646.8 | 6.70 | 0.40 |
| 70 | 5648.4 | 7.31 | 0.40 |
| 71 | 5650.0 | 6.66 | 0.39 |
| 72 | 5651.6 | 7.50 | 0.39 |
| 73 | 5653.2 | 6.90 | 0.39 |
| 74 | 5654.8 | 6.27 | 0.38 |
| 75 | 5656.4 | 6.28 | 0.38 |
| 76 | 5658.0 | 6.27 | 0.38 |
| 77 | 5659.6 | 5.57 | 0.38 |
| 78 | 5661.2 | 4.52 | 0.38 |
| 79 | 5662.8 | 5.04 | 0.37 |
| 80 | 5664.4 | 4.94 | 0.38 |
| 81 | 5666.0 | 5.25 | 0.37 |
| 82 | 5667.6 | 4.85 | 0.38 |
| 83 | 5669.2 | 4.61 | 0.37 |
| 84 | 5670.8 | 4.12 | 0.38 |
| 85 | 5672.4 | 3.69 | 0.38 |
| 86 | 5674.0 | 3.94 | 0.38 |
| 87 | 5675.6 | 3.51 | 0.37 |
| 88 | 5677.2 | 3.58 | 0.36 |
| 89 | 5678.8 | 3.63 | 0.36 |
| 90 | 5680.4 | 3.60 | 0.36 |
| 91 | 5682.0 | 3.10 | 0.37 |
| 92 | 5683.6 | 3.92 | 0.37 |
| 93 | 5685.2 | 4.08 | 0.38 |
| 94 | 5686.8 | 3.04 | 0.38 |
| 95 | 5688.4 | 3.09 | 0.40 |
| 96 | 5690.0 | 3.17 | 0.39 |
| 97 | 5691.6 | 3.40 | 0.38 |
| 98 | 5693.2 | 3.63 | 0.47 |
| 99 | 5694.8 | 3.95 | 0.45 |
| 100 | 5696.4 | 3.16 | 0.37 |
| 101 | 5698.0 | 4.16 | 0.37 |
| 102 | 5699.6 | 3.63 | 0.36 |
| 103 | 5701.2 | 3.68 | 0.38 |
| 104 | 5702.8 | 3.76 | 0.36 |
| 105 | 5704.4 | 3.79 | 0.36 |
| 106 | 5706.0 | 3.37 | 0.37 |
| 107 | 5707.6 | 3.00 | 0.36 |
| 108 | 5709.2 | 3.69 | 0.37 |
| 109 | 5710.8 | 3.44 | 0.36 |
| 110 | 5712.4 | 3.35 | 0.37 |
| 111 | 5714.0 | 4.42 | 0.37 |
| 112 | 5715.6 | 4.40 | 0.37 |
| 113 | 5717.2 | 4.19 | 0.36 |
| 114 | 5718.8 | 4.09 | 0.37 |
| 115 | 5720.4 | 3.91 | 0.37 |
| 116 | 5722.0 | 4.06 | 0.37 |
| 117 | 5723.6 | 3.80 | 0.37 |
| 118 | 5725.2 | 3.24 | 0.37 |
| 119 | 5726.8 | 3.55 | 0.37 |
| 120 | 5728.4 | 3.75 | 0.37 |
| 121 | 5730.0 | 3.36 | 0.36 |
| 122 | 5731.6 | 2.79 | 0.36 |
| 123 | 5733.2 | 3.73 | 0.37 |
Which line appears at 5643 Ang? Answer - Mg II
